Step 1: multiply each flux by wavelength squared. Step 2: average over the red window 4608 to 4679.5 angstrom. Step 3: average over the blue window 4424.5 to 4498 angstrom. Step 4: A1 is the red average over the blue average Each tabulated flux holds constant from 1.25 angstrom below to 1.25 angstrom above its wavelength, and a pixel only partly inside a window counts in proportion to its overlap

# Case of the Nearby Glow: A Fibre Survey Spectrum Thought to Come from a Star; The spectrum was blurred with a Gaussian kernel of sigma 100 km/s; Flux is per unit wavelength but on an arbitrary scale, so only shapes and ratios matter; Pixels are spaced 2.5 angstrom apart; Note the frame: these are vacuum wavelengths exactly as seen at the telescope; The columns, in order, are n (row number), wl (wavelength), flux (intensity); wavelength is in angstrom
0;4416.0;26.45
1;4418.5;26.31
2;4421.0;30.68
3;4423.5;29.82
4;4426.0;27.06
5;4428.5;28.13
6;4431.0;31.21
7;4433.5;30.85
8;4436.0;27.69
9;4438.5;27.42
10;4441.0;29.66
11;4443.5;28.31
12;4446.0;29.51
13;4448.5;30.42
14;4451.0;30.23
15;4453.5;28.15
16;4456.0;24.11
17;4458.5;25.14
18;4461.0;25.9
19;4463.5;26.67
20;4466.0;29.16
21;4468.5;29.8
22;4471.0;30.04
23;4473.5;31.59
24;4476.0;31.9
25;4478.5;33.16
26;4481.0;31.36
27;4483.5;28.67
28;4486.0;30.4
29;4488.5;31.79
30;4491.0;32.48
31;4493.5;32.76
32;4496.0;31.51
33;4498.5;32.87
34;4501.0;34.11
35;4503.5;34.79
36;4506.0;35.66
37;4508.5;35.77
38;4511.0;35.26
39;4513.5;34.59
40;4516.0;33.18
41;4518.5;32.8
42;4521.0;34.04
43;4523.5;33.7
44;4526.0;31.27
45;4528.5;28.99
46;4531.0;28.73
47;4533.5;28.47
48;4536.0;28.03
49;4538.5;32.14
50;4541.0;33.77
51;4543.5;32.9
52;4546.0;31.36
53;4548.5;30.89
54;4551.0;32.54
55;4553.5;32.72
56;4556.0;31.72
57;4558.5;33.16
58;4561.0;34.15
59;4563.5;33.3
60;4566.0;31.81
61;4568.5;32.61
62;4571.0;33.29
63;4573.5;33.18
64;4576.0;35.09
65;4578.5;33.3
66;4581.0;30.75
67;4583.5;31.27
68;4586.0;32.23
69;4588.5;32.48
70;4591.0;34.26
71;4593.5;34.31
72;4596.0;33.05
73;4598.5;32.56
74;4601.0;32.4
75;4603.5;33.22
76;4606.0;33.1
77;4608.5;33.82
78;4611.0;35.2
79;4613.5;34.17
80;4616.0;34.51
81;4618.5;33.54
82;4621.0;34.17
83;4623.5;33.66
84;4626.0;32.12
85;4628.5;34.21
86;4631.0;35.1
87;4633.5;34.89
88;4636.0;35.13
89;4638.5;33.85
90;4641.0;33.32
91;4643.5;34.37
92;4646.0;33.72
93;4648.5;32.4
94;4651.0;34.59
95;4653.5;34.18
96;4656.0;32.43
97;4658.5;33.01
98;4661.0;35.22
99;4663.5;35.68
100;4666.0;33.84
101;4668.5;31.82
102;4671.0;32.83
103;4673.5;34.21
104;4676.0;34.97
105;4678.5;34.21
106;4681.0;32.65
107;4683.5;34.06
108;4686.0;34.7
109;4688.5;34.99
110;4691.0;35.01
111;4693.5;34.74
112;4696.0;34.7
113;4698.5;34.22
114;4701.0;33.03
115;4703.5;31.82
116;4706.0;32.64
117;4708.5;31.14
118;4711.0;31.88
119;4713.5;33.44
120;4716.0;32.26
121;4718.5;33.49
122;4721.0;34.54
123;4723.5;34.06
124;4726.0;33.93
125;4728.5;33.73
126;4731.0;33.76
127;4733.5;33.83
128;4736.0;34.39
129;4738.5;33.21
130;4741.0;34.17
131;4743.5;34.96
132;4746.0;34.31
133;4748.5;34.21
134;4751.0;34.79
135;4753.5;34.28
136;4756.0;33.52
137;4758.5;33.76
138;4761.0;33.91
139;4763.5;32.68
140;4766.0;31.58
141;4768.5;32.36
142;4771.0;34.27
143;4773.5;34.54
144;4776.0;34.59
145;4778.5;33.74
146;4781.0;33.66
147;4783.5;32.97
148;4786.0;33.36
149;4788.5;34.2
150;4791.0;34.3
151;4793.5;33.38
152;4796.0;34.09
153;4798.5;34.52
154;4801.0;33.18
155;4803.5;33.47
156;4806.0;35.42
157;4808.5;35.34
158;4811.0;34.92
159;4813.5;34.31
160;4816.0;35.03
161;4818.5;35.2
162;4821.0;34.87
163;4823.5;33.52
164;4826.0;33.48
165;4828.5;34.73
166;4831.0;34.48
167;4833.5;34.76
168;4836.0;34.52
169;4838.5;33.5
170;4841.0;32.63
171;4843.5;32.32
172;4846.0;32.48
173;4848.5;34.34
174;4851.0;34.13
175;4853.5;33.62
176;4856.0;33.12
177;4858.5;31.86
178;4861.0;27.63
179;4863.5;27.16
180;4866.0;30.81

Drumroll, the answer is 1.2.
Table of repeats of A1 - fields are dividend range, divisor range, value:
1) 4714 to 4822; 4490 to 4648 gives 1.12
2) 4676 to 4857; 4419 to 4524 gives 1.25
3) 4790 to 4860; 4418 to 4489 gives 1.37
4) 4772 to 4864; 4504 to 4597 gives 1.16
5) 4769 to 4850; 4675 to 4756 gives 1.05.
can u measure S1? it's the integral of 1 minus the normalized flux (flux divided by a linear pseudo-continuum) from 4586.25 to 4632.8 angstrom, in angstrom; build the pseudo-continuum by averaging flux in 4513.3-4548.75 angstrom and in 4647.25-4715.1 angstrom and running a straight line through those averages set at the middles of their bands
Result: -1.4 angstrom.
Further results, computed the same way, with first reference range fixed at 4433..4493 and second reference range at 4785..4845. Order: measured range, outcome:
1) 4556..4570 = -1.0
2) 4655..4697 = -2.4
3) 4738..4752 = -0.5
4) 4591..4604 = -0.8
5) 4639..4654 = -0.9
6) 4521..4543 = -0.4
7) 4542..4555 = -0.7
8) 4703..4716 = 0.2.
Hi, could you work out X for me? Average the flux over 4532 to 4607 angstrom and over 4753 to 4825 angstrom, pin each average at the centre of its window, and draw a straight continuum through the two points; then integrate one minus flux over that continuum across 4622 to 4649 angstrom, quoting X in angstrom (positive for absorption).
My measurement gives -0.8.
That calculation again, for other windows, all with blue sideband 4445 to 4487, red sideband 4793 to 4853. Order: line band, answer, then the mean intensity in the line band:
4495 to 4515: -3.1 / 34.3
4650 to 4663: -0.9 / 34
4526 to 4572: -2.0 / 31.7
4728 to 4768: -0.9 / 33.8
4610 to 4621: -1.1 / 34.3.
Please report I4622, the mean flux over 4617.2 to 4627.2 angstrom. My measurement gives 33.4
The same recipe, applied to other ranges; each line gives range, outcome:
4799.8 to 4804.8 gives 33.3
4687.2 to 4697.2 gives 34.9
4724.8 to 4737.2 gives 33.9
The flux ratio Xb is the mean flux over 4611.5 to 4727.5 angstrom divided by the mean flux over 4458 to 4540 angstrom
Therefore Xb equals 1.07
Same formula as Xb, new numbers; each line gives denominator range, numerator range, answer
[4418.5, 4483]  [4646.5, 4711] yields 1.16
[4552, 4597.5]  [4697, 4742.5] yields 1.01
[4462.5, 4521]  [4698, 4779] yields 1.04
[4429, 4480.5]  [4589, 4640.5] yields 1.16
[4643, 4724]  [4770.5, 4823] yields 1.02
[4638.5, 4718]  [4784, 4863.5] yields 1.00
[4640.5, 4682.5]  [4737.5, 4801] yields 1.00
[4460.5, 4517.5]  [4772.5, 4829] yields 1.07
